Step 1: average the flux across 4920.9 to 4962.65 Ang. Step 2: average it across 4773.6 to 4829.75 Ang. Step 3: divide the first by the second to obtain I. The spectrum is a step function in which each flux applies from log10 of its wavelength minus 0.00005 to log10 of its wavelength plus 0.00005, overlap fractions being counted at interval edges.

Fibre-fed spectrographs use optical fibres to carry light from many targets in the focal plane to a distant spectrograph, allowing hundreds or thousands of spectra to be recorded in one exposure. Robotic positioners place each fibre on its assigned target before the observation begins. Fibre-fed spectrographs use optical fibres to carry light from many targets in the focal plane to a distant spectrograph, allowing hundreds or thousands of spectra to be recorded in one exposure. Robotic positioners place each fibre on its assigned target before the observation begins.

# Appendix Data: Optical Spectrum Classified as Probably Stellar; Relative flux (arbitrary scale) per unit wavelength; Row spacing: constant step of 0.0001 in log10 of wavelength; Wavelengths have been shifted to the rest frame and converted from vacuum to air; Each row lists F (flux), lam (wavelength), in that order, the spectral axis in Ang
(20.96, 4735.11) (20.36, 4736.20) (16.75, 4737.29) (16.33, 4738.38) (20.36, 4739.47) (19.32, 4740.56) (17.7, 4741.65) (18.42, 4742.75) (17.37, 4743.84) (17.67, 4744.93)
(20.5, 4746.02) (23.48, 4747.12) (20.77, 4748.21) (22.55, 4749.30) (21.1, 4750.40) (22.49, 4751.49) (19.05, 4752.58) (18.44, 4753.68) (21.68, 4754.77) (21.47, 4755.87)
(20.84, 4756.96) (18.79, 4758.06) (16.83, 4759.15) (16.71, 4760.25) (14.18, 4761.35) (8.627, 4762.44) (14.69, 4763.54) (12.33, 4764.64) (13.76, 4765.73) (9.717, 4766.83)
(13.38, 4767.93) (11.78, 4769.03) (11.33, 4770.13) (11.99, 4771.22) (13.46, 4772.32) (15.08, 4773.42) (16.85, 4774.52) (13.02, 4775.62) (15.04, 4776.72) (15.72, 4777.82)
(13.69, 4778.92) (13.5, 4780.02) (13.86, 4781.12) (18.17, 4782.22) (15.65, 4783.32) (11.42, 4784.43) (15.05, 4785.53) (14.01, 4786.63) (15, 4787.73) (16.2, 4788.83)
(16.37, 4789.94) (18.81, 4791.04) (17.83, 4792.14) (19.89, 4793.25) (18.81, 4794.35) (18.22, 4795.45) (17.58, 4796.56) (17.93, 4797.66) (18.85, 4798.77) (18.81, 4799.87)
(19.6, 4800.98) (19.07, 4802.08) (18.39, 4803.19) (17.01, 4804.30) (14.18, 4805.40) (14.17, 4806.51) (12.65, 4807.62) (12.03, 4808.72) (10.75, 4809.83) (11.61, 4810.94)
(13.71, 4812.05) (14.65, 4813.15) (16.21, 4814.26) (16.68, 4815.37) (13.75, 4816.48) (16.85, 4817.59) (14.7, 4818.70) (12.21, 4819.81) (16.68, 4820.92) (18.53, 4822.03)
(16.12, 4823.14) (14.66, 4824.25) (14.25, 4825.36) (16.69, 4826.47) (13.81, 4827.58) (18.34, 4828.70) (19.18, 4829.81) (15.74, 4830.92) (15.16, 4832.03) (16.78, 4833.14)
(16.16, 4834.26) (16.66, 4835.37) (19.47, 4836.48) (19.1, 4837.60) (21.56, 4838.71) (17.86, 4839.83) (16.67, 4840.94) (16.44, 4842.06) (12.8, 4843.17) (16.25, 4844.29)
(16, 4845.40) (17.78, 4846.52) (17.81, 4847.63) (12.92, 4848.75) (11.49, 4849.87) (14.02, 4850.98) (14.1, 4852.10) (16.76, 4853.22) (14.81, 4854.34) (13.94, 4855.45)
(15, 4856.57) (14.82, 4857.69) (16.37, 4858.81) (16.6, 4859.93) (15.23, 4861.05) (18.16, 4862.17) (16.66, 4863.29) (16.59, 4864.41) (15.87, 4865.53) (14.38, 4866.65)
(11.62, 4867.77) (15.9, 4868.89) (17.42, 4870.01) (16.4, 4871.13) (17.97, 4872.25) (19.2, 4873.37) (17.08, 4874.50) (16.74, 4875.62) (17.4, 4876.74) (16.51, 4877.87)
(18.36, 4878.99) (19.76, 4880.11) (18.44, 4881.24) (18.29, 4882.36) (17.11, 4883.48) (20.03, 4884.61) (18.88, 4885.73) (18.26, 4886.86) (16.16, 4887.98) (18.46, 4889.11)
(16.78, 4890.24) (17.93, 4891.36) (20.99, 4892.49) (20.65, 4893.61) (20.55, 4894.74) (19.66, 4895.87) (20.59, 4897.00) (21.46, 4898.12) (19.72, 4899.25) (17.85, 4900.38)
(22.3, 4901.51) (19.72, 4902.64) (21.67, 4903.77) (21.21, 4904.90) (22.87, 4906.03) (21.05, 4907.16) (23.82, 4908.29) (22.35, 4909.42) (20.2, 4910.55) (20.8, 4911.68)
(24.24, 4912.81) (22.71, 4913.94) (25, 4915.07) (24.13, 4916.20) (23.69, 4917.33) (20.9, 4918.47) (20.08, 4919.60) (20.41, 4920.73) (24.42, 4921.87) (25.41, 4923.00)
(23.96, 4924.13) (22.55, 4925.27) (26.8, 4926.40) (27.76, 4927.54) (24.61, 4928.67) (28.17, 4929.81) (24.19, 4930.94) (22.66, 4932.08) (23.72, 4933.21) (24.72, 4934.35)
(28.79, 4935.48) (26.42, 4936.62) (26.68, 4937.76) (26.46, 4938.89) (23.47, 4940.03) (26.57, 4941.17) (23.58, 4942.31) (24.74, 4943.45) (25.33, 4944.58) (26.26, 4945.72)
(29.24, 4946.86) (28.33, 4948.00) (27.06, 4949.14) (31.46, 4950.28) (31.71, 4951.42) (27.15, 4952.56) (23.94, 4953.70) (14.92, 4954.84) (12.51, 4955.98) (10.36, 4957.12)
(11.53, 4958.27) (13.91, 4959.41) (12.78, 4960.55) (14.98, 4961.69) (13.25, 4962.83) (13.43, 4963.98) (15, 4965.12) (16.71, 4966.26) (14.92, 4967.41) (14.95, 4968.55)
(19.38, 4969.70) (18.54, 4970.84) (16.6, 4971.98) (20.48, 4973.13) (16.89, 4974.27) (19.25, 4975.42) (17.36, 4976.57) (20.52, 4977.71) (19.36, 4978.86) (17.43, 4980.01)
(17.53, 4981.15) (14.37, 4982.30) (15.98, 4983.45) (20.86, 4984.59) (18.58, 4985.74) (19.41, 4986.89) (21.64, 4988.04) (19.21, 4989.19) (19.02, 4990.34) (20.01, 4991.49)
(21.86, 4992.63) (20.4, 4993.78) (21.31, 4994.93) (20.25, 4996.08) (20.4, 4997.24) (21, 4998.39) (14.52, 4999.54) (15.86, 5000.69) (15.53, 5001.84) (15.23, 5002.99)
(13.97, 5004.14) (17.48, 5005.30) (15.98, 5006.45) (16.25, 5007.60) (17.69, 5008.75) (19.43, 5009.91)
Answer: 1.48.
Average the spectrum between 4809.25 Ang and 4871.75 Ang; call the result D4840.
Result 15.7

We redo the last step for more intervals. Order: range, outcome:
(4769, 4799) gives 15.6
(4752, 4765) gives 17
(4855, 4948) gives 20.8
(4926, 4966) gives 22.6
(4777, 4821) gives 15.7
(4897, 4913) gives 21.3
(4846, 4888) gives 16.5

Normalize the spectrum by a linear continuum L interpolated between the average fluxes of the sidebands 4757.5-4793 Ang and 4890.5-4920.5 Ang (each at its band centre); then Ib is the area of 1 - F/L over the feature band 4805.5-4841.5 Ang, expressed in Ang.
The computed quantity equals 2.9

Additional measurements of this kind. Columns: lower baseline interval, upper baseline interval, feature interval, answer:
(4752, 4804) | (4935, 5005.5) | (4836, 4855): 1.22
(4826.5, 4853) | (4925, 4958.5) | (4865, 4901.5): 3.30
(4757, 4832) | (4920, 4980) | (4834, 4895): 4.25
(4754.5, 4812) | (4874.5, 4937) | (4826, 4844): 0.97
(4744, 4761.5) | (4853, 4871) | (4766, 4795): 6.04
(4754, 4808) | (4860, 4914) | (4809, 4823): 1.76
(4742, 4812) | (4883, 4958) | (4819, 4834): 2.03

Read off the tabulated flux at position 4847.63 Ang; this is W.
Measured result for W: 17.81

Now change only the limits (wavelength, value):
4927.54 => 27.76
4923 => 25.41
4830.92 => 15.74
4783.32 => 15.65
